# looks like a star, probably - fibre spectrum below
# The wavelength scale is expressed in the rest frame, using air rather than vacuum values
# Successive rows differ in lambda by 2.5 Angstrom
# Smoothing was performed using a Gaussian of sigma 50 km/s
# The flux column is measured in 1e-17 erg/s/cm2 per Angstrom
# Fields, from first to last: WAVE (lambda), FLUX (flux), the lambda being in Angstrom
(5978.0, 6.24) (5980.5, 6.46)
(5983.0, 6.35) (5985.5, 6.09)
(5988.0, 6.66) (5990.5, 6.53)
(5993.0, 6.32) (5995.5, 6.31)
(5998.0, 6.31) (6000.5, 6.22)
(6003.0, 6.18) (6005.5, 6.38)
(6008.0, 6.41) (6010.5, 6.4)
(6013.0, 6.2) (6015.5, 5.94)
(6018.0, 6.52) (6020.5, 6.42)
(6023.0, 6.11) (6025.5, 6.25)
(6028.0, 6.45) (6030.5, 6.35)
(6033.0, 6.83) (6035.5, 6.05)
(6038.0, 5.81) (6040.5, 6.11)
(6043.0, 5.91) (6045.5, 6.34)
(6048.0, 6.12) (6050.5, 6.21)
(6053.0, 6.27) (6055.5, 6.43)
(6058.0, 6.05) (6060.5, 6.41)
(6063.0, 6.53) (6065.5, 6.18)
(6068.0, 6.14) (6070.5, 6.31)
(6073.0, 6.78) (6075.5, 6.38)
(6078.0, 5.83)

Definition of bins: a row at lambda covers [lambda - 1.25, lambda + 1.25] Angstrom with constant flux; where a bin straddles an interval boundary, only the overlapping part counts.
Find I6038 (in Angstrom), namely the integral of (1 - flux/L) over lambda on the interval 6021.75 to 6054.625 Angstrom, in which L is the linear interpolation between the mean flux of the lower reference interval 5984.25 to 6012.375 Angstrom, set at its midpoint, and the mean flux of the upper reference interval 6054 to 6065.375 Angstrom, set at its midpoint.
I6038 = 0.6 Angstrom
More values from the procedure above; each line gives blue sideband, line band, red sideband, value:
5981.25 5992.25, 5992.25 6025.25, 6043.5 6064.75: 0.4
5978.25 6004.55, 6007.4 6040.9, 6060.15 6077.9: 0.4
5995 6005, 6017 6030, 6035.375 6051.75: -0.4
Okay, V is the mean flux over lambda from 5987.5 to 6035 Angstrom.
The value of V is 6.35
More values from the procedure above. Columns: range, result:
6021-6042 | 6.25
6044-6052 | 6.22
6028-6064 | 6.25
